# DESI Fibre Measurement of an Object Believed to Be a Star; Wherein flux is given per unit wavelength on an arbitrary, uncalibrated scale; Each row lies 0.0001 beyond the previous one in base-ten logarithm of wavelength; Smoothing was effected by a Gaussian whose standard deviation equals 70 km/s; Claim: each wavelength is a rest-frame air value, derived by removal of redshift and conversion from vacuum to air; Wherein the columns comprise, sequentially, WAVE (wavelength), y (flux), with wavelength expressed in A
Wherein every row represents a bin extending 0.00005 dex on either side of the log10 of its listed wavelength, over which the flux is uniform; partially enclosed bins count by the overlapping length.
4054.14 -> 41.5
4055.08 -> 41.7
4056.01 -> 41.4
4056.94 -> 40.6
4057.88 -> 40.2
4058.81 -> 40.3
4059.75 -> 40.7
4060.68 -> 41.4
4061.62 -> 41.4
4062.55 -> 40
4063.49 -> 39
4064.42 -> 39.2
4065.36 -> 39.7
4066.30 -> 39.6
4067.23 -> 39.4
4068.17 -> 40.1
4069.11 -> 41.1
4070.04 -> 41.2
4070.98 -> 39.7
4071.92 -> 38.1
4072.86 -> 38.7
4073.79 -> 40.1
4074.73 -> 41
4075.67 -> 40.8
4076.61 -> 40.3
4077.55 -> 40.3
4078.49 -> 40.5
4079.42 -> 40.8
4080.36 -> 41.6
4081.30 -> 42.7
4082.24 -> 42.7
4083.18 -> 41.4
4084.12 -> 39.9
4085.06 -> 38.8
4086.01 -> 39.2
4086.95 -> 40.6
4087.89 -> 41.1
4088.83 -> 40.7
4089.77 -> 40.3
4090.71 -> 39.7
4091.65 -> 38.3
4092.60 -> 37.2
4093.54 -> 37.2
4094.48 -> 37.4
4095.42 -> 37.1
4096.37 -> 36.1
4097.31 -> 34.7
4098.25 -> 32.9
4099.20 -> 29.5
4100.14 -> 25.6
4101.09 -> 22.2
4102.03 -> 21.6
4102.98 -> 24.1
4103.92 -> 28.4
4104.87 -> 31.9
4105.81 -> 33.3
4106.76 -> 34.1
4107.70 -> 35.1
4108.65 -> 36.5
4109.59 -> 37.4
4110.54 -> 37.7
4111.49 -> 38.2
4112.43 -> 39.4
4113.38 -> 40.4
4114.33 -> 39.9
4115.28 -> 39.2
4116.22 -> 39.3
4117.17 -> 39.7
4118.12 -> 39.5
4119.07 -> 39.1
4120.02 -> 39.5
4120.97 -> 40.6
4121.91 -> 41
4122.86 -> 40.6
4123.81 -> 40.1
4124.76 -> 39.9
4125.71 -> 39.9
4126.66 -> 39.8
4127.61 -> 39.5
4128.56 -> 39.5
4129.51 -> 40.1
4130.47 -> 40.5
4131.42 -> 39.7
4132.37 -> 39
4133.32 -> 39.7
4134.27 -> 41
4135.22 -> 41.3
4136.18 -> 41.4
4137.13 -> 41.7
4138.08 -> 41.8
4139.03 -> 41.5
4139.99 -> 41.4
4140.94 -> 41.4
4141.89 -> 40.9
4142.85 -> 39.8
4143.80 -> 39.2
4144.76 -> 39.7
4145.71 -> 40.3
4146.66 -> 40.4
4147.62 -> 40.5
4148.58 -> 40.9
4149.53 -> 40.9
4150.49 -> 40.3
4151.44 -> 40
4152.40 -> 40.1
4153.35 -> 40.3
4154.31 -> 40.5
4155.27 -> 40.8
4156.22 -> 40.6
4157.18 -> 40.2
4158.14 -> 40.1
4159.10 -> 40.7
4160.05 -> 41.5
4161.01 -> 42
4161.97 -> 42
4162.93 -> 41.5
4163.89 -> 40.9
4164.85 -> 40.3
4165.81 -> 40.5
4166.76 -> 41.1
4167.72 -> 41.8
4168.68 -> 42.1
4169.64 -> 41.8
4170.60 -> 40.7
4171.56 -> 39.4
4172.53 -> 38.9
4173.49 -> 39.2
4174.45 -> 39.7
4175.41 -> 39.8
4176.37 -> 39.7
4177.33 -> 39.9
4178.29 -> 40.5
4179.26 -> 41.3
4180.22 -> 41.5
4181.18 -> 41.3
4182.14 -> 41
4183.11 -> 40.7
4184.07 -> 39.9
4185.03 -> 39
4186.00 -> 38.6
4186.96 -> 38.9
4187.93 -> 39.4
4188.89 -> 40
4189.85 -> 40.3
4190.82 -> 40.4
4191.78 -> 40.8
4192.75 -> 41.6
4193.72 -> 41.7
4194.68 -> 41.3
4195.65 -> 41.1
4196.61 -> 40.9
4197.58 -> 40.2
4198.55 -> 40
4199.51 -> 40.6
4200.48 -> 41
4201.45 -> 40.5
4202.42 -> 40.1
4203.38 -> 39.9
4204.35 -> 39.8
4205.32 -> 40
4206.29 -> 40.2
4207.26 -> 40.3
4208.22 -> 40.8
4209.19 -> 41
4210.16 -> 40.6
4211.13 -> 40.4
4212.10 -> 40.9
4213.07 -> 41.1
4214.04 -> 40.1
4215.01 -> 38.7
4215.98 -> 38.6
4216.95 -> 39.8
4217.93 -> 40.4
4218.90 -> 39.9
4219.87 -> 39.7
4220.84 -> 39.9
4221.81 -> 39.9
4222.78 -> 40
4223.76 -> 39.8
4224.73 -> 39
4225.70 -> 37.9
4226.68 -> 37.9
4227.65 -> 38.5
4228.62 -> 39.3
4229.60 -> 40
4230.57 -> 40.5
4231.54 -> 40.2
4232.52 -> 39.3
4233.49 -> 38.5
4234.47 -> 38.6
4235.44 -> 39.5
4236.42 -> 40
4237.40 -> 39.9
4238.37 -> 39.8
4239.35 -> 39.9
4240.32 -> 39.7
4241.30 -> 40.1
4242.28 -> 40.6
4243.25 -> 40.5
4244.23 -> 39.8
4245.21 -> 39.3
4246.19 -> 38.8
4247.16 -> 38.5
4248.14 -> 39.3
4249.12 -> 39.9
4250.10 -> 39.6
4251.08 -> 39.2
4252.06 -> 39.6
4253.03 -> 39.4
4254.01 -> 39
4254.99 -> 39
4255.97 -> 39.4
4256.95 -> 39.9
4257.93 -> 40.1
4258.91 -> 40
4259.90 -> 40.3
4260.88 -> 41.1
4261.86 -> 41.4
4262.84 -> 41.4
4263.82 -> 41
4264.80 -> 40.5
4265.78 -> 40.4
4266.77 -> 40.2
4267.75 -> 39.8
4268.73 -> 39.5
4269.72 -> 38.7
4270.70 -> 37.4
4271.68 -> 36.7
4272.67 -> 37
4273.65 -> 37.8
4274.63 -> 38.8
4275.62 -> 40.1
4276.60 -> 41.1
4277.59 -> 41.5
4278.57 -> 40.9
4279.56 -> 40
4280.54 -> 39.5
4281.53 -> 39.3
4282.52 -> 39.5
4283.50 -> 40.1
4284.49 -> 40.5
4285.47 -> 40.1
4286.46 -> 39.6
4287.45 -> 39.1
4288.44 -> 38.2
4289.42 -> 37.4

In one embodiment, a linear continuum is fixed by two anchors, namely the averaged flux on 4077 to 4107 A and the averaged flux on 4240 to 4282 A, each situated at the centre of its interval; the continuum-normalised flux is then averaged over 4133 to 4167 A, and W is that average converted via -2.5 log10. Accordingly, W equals -0.10 mag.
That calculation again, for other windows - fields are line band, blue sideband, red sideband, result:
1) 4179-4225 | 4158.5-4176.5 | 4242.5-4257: 0.00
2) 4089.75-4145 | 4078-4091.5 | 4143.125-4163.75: 0.09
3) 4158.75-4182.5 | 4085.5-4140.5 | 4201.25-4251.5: -0.06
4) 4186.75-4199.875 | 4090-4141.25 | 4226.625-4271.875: -0.05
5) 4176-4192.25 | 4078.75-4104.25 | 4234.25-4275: -0.06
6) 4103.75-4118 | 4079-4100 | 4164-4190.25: 0.06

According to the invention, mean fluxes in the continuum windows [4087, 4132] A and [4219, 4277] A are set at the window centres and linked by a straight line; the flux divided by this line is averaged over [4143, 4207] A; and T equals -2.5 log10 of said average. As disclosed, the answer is -0.07 mag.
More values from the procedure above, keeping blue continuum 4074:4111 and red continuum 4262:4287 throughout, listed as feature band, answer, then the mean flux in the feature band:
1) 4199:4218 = -0.05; 40.2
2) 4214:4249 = -0.02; 39.5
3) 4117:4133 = -0.08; 39.9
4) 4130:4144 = -0.10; 40.7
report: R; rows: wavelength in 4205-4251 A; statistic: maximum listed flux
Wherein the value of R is 41.1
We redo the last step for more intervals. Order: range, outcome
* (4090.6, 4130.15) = 41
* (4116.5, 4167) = 42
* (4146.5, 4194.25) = 42.1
